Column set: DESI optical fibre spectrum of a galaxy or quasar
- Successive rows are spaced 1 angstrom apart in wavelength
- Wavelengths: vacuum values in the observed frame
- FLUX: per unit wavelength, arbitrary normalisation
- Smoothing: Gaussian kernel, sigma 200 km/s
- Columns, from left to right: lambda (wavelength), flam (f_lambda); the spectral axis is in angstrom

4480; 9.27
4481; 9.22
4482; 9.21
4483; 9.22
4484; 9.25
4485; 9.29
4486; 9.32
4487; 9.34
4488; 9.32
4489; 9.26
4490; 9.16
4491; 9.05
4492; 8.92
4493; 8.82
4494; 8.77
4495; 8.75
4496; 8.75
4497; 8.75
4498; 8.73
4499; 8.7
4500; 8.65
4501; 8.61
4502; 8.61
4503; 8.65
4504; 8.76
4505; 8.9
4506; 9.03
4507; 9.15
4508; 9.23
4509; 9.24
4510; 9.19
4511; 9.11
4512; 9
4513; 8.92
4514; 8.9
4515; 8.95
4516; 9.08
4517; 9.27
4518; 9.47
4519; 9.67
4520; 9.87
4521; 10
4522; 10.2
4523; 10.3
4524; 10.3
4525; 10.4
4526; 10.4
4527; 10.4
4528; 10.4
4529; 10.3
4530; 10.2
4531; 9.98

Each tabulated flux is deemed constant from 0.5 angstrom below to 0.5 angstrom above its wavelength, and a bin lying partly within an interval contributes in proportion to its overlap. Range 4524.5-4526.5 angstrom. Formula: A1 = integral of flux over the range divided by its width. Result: 10.4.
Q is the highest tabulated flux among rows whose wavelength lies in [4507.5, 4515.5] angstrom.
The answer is 9.24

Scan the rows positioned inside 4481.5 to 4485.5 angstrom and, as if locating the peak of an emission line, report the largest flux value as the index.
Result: 9.29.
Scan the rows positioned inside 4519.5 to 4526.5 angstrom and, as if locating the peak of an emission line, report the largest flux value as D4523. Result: 10.4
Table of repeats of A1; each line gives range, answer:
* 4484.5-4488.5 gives 9.32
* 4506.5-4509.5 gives 9.21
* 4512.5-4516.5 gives 8.96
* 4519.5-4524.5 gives 10.1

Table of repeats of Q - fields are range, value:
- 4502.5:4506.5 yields 9.03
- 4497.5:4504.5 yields 8.76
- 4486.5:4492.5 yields 9.34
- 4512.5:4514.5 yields 8.92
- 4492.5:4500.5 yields 8.82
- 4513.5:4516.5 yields 9.08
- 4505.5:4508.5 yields 9.23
